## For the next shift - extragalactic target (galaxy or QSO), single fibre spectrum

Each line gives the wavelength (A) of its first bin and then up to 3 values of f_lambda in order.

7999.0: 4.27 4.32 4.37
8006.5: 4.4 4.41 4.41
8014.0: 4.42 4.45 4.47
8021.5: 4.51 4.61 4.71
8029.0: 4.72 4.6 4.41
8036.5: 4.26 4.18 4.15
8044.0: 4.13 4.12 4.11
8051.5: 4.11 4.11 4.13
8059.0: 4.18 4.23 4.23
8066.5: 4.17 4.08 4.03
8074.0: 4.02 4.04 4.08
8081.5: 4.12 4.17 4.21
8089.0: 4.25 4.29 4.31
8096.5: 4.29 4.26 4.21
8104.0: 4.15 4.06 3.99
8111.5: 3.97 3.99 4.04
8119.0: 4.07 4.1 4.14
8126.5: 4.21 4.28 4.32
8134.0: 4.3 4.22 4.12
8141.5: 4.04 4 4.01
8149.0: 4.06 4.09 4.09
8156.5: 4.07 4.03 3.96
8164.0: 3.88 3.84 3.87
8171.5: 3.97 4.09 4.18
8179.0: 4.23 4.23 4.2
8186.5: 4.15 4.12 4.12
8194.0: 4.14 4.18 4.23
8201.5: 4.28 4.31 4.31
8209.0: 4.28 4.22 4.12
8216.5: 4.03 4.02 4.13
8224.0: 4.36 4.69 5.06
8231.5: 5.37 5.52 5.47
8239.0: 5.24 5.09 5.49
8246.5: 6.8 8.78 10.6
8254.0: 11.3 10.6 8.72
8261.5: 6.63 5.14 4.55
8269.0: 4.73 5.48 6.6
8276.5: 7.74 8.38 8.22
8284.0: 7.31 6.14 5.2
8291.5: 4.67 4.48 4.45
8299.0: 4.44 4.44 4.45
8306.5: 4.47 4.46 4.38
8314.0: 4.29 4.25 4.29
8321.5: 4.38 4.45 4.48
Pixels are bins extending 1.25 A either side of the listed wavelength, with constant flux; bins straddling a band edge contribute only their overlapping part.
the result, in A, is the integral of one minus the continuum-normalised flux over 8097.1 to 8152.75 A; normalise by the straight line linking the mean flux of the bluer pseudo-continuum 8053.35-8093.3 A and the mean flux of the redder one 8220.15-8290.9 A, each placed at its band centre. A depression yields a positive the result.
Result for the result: 8.0 A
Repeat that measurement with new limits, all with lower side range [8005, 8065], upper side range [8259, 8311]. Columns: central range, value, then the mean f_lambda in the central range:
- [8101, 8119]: 2.6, 4.05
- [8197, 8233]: 6.1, 4.39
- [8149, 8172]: 4.7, 3.98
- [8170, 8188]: 3.4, 4.15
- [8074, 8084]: 1.1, 4.08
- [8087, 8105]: 1.6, 4.25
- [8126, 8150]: 3.6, 4.16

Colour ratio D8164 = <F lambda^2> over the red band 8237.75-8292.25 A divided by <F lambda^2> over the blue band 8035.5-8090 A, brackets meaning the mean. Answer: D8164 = 1.77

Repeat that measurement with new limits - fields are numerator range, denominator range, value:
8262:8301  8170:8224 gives 1.42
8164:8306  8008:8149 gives 1.32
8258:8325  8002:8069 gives 1.33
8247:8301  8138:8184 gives 1.73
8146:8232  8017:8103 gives 1.02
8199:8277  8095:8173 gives 1.46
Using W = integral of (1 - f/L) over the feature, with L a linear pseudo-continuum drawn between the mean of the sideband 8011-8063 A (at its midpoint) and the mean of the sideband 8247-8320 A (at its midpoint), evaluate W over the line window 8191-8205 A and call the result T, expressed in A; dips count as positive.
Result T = 3.4 A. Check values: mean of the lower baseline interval 4.33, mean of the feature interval 4.21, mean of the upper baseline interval 6.19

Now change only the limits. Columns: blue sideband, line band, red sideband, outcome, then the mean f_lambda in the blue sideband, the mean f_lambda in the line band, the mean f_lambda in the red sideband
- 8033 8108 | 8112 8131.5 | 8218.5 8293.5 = 2.7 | 4.17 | 4.13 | 6.41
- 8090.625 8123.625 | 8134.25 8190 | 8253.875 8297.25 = 9.7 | 4.13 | 4.07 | 6.59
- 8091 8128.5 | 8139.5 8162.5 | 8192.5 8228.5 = 0.8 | 4.14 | 4.04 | 4.25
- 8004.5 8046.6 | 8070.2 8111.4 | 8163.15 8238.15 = 2.2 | 4.42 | 4.15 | 4.33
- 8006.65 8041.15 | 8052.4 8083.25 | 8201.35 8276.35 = 4.1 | 4.46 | 4.12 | 5.85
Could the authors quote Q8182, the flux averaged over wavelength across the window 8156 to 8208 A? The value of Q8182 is 4.12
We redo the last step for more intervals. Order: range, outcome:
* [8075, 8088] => 4.12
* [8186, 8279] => 5.63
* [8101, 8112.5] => 4.07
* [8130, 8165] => 4.09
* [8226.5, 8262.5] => 7.11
